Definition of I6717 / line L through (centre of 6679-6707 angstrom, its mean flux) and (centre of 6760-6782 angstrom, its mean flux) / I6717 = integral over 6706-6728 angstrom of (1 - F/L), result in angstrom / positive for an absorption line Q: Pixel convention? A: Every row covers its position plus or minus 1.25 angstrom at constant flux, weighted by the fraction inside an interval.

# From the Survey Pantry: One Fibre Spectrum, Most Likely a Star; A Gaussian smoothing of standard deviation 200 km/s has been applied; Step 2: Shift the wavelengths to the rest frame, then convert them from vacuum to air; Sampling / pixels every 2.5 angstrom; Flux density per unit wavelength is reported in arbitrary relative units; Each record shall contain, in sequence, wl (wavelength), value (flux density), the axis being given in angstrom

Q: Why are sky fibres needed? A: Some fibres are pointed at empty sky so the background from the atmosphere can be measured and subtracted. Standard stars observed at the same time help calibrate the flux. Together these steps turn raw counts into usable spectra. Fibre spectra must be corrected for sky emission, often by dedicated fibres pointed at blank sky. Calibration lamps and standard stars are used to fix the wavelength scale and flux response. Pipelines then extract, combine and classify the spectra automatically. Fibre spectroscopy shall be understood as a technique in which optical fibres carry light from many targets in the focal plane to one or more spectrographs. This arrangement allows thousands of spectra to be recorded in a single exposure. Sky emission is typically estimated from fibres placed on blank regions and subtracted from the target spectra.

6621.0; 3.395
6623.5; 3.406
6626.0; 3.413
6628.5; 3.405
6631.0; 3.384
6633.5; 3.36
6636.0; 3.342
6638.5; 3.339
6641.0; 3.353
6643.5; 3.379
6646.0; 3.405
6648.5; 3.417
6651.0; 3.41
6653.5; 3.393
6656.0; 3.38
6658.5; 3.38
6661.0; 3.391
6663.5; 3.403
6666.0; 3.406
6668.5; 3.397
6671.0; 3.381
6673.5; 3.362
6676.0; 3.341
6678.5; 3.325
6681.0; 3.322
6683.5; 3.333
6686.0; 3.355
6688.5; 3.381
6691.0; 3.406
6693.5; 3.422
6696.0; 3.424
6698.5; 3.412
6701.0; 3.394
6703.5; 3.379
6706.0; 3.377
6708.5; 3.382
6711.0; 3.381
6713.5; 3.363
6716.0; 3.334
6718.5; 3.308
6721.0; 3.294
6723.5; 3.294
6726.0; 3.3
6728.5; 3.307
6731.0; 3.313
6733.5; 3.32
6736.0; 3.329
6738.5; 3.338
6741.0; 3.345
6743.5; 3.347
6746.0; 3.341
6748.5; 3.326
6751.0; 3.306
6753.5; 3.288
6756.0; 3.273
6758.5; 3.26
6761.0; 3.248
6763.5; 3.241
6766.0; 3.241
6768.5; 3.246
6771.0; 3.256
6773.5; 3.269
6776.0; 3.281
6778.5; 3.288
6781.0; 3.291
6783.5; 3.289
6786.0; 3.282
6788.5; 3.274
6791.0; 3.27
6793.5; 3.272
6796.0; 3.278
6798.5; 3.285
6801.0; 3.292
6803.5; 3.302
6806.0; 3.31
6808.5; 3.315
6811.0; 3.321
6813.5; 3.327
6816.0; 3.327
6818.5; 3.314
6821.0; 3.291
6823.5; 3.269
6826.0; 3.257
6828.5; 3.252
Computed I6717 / 0.1 angstrom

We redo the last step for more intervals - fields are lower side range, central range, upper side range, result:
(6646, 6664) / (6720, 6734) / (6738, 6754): 0.16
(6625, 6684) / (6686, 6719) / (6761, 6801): -0.46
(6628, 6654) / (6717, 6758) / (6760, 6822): 0.06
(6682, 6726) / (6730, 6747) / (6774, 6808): 0.00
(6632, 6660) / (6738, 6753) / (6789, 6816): -0.02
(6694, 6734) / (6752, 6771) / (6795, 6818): 0.40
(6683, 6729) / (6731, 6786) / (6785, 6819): 0.58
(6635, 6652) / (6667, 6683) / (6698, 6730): 0.04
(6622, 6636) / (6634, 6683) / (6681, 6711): 0.19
